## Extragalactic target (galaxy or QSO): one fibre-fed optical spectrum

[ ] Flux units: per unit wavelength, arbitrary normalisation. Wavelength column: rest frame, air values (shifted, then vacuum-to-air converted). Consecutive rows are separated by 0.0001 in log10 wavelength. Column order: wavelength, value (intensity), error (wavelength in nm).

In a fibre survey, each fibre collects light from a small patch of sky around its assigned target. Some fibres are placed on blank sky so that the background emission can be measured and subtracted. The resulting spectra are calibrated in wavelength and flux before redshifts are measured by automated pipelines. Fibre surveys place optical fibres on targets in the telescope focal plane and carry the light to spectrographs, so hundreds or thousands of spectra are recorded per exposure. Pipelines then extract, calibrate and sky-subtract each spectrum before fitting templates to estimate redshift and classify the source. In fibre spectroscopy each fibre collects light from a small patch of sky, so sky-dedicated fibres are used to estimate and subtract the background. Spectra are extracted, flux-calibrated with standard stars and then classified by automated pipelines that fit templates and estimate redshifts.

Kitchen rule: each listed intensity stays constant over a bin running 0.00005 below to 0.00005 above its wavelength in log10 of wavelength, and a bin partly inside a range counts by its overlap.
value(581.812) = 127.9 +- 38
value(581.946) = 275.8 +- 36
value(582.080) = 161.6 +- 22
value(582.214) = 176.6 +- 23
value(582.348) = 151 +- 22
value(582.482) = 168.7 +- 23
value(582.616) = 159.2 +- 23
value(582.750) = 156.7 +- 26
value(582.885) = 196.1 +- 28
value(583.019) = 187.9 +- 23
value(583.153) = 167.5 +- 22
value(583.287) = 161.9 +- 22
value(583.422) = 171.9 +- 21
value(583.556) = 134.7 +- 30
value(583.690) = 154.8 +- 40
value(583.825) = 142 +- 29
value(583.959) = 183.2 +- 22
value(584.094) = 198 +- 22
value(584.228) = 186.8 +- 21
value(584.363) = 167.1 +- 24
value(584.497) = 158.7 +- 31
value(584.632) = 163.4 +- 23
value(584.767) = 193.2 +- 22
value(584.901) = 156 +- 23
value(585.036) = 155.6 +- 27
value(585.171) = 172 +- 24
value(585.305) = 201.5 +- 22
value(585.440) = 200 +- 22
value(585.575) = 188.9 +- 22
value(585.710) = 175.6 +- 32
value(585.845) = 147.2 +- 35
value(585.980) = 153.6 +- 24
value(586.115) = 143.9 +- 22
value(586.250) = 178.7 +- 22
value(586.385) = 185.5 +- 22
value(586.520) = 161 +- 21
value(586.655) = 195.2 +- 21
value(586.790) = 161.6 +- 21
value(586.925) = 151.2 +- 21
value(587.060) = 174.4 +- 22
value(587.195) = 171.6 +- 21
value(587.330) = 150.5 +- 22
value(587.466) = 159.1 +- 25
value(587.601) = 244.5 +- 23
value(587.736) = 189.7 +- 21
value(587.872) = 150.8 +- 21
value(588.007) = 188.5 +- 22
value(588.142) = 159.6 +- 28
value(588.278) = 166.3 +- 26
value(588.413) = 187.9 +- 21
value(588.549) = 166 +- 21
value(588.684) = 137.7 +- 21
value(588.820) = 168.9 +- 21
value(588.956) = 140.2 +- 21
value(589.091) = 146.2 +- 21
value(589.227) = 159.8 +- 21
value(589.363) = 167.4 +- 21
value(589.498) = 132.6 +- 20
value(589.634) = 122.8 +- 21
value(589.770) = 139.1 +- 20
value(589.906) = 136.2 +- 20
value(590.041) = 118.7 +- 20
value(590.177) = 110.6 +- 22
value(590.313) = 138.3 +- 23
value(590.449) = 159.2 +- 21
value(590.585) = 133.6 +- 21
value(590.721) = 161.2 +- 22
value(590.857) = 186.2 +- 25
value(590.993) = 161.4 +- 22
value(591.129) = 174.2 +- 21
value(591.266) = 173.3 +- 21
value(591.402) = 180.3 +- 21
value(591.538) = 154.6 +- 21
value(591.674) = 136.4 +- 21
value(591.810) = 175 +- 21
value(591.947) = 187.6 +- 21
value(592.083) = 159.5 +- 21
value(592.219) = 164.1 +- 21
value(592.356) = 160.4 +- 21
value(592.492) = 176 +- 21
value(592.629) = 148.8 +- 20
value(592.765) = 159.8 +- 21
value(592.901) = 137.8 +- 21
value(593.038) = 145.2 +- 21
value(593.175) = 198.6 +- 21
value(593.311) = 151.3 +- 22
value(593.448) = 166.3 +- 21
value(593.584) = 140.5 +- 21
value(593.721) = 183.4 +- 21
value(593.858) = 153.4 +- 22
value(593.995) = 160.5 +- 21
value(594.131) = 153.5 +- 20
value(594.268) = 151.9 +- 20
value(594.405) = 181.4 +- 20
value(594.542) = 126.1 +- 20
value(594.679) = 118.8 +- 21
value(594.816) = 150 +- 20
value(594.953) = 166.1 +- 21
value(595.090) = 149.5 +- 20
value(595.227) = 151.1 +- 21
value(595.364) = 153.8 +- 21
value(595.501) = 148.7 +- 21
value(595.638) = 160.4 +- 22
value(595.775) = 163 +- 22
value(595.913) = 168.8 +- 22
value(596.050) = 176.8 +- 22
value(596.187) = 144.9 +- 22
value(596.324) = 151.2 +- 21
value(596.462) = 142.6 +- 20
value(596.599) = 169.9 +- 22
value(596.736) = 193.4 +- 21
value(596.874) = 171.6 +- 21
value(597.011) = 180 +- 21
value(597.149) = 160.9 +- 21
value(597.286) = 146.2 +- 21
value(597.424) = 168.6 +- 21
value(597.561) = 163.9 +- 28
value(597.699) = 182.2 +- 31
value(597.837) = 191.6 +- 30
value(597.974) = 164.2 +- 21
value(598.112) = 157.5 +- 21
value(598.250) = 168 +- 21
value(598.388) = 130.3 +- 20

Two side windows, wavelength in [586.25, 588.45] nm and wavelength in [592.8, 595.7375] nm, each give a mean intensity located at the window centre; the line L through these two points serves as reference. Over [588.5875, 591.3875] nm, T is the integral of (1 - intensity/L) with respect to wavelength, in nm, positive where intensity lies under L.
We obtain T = 0.30 nm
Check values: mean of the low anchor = 175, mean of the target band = 149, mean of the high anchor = 155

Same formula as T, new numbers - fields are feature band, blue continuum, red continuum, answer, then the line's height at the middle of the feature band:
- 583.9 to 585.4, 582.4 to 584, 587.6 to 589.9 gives -0.117 nm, 164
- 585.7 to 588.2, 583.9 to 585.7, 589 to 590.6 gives -0.146 nm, 162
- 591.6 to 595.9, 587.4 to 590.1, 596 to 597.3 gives 0.131 nm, 162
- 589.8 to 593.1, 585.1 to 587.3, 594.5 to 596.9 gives 0.153 nm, 163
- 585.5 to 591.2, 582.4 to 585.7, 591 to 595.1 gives 0.188 nm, 166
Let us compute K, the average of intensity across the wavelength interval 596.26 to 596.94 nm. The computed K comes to 166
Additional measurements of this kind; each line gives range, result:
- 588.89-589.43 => 153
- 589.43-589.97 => 133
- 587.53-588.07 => 193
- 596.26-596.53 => 146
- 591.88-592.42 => 168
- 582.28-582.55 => 160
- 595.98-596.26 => 161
